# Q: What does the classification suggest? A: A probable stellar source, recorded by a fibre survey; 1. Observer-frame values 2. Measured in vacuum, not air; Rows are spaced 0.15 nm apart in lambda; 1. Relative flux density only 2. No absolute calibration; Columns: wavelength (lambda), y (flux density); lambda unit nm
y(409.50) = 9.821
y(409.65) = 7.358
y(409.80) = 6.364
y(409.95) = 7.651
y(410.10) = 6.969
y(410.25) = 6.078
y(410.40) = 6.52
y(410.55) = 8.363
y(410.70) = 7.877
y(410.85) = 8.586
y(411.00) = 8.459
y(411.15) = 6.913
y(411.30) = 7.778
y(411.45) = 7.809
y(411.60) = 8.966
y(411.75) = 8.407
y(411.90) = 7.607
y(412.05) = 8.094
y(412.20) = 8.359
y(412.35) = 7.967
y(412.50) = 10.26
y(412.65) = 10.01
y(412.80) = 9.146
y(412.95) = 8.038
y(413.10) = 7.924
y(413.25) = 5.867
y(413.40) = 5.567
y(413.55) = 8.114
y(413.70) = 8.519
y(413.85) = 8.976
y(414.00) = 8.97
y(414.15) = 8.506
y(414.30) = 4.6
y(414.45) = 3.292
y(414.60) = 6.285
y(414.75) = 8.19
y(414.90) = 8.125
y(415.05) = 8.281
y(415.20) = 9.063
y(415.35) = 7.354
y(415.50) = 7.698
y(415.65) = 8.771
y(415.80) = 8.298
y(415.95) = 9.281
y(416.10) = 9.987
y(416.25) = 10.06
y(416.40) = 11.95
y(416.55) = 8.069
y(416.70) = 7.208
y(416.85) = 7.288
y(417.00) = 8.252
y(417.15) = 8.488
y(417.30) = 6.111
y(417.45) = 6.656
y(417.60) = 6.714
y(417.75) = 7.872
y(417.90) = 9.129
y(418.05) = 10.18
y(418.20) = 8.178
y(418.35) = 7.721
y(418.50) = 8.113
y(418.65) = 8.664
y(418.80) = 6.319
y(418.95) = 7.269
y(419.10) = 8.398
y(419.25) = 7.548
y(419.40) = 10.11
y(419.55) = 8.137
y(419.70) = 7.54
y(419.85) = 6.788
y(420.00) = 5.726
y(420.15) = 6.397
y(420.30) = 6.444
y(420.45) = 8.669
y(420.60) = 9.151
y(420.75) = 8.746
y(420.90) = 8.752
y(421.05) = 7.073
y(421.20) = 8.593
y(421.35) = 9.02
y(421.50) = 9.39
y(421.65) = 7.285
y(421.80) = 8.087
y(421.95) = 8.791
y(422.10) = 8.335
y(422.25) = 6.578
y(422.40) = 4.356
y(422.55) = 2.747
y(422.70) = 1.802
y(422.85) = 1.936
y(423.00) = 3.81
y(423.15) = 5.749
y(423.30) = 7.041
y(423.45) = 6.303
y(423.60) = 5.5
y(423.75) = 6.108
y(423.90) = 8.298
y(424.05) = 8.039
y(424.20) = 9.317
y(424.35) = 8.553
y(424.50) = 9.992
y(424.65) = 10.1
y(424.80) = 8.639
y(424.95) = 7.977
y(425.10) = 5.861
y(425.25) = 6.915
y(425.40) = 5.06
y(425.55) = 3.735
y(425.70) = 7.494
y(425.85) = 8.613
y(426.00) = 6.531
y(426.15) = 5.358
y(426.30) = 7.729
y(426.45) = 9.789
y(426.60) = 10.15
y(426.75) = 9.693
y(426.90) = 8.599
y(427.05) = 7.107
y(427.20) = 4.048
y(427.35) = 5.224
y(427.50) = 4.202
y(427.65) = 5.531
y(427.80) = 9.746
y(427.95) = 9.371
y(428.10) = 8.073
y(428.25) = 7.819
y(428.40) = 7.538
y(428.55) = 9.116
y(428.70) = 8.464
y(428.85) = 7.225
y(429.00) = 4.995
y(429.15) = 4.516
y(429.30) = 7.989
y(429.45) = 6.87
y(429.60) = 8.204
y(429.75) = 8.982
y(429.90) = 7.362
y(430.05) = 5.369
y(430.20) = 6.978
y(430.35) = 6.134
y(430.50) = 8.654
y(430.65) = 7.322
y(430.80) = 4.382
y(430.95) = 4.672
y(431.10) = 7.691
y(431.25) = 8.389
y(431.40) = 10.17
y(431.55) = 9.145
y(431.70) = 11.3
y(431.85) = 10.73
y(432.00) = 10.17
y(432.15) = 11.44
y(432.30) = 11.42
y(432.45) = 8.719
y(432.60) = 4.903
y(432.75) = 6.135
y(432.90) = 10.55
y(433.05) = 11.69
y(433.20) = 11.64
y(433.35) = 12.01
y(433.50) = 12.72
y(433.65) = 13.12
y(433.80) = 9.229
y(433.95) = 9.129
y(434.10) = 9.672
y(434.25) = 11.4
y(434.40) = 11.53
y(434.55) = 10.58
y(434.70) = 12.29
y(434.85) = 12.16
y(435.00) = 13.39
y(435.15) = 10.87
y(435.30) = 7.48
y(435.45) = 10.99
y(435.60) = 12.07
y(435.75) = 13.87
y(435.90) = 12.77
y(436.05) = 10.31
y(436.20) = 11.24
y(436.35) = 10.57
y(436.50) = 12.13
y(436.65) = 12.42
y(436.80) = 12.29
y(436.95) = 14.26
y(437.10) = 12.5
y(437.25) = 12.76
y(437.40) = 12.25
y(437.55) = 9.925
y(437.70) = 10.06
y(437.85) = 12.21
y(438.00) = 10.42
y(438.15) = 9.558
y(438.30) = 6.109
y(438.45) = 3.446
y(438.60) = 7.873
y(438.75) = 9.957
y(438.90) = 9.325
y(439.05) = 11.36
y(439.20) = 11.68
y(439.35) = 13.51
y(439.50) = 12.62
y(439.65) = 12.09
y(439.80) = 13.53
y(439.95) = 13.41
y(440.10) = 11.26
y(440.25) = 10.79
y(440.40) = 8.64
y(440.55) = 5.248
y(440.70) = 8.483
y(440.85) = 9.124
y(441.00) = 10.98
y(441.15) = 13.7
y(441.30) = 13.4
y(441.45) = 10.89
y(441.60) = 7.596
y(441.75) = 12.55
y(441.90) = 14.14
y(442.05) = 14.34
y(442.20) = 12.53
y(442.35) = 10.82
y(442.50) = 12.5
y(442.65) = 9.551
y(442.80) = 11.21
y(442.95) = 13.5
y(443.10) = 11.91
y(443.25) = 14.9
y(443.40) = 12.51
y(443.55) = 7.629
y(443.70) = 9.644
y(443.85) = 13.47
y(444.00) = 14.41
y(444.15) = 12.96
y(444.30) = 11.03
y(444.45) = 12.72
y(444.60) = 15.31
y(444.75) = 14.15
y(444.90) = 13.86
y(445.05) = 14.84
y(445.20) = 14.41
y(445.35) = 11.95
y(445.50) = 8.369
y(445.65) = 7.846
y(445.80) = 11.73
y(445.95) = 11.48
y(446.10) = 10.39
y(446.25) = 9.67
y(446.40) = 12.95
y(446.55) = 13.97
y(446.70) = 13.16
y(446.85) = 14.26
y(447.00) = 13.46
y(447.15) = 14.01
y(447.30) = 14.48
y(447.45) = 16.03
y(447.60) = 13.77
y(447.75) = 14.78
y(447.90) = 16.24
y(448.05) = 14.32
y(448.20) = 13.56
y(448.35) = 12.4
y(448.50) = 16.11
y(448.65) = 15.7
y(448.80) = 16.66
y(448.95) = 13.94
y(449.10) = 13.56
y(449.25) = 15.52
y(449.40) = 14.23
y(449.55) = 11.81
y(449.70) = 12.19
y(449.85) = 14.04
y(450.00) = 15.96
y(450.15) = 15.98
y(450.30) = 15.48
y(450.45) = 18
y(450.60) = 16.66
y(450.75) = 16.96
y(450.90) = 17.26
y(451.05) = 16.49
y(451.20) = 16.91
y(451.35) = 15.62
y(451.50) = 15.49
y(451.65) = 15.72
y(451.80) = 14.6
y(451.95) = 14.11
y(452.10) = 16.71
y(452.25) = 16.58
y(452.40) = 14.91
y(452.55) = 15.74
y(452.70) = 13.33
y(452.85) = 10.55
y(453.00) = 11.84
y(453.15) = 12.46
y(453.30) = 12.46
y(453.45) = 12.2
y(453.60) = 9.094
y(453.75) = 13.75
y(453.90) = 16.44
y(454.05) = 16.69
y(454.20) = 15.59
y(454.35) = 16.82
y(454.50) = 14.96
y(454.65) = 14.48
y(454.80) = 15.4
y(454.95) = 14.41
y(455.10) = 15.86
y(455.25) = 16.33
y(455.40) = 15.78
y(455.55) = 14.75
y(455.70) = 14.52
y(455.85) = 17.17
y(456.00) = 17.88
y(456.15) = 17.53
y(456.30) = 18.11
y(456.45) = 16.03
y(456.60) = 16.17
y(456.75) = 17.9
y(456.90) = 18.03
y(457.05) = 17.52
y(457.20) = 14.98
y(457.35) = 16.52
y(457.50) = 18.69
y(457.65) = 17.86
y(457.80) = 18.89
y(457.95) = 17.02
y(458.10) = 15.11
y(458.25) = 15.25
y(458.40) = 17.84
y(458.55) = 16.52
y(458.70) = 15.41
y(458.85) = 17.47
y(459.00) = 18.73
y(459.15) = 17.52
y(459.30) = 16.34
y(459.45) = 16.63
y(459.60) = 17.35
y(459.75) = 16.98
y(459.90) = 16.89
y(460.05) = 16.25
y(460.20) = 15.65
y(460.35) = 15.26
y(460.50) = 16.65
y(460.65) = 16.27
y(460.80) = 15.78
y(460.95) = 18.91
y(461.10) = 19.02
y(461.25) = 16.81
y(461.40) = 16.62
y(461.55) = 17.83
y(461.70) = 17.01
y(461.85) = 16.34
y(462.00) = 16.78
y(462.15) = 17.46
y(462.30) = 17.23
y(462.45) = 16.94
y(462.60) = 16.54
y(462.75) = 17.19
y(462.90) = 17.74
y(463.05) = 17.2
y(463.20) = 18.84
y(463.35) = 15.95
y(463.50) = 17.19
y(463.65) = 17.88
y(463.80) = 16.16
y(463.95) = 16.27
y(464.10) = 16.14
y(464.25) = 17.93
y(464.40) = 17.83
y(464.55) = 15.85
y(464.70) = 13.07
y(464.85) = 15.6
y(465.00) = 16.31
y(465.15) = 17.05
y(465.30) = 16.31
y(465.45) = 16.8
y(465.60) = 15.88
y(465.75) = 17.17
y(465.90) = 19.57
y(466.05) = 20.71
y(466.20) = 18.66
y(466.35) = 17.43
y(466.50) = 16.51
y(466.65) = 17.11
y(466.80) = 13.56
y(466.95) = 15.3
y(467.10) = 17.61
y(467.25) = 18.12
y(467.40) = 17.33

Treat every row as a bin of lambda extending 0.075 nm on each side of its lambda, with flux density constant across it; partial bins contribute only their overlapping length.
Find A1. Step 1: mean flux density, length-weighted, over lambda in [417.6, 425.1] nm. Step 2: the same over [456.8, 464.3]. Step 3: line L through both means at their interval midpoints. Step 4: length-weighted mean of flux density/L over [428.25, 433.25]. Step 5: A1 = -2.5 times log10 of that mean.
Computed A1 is 0.20 mag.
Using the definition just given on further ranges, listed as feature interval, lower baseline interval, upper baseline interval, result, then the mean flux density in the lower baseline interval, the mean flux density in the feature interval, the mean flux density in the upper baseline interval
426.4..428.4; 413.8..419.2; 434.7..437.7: 0.305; 8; 7.61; 11.8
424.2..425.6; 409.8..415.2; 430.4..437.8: 0.222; 7.74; 7.59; 10.5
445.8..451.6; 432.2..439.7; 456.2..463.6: -0.030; 10.8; 14.5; 17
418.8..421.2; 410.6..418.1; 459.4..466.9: 0.172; 8.07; 7.76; 16.9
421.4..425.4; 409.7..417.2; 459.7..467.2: 0.391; 7.98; 6.81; 16.9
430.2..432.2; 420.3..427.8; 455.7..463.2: 0.092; 7.09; 8.38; 17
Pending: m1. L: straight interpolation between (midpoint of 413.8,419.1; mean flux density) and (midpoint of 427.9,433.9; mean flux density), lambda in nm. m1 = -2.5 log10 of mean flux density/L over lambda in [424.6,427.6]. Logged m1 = 0.18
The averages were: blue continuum 8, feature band 7.1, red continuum 8.53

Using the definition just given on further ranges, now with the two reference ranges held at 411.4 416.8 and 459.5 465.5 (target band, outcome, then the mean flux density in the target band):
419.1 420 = 0.16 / 7.86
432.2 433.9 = 0.13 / 10.2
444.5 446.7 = 0.13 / 12.2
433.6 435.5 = 0.09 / 10.9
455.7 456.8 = -0.09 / 17.1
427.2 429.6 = 0.45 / 7.05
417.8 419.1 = 0.09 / 8.2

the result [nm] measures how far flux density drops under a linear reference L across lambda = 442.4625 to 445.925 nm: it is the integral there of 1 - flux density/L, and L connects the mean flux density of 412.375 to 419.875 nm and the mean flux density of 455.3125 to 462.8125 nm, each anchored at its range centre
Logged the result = 0.41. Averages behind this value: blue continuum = 8.05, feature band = 12.2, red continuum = 16.9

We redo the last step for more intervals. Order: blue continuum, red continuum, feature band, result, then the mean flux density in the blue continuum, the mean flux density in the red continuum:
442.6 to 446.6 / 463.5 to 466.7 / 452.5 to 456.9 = -0.15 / 12.1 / 17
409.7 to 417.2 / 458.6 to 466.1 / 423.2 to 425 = 0.36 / 7.98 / 16.9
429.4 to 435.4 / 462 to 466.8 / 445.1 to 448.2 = -0.03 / 9.38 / 17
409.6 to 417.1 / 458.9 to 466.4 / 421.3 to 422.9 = 0.55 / 7.97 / 17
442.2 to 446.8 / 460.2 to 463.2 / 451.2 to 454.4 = 0.03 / 12.1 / 17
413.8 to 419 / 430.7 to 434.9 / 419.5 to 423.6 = 0.86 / 8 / 9.86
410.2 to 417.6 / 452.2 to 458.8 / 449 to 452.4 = -0.17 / 7.97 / 15.6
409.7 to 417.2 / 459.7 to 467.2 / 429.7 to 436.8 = 0.99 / 7.98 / 16.9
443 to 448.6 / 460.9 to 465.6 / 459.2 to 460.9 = -0.03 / 13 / 16.9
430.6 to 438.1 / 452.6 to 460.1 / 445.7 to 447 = 0.12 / 10.6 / 15.8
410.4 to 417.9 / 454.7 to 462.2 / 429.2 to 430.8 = 0.57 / 8.02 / 16.8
